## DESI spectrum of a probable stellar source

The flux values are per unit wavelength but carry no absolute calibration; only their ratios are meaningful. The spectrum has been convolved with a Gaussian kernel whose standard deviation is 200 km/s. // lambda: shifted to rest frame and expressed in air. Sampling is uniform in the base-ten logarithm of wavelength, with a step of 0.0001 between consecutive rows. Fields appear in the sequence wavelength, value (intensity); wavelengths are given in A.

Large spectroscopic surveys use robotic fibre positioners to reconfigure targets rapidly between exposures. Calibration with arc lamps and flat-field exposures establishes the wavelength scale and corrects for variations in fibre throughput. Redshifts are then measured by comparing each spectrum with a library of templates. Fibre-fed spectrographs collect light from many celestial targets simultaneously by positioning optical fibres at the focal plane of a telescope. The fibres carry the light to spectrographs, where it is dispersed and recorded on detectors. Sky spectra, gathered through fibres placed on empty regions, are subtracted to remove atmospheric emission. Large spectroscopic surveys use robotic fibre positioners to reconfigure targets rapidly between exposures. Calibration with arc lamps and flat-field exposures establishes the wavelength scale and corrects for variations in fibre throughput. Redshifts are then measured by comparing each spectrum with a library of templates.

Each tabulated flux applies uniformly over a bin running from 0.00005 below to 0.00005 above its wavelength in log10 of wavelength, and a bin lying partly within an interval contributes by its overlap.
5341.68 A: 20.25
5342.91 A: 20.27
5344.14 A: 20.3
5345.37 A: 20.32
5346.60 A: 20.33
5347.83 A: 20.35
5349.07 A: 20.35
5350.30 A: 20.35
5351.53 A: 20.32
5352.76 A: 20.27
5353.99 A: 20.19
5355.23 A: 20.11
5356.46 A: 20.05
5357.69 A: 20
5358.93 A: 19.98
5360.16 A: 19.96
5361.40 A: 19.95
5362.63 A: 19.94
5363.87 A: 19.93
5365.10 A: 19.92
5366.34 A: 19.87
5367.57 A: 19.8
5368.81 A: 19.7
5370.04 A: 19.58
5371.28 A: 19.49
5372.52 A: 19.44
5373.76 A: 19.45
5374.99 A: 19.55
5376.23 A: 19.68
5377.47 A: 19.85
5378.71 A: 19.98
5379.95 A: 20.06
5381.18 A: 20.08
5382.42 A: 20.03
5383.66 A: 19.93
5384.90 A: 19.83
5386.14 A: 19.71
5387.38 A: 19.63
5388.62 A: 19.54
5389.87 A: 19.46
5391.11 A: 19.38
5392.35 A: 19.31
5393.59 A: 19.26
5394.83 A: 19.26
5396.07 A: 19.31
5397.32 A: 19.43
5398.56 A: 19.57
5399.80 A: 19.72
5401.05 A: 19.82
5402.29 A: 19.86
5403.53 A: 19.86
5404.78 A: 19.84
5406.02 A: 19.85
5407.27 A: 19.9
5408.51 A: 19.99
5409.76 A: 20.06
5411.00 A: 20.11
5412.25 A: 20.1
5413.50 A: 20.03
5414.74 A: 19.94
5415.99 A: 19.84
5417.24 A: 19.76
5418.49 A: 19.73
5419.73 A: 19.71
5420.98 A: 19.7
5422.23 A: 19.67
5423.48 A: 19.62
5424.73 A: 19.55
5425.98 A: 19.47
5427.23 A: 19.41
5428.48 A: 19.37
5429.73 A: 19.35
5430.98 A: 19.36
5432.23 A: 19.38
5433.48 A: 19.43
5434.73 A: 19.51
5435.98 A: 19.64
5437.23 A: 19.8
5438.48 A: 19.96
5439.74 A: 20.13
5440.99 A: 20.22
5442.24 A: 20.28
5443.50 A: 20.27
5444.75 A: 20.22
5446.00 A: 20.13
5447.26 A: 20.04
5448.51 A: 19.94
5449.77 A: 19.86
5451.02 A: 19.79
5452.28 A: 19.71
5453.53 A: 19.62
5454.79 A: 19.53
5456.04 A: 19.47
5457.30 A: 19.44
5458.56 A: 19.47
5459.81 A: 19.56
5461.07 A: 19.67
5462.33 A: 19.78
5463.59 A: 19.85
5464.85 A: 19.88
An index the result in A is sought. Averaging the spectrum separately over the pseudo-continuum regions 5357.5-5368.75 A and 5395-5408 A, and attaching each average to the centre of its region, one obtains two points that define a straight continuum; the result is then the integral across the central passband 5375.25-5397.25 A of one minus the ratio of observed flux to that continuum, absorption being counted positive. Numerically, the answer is 0.1 A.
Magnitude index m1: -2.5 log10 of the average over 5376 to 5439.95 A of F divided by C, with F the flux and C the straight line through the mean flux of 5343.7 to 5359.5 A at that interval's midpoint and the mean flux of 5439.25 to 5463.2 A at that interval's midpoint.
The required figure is 0.017 mag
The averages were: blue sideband 20.2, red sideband 19.8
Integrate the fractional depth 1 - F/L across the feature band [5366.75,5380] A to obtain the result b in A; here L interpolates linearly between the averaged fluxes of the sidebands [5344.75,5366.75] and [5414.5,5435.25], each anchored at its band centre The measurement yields 0.20 A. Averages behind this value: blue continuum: 20.1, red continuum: 19.6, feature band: 19.7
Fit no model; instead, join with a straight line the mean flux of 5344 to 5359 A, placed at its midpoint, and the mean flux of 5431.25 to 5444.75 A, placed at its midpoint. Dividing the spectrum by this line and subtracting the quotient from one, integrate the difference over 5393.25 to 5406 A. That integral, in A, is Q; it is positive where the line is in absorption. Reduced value 0.3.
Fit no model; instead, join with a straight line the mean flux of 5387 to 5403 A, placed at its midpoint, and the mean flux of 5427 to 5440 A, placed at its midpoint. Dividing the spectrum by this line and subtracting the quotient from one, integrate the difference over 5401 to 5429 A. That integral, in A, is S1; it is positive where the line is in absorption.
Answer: -0.4 A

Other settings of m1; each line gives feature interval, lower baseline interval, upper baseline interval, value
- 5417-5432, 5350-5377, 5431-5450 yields 0.02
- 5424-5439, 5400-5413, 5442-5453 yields 0.02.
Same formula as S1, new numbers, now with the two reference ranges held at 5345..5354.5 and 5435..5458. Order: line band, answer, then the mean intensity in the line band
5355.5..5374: 0.4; 19.8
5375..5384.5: 0.1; 19.9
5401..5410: 0.1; 19.9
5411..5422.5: 0.1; 19.8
